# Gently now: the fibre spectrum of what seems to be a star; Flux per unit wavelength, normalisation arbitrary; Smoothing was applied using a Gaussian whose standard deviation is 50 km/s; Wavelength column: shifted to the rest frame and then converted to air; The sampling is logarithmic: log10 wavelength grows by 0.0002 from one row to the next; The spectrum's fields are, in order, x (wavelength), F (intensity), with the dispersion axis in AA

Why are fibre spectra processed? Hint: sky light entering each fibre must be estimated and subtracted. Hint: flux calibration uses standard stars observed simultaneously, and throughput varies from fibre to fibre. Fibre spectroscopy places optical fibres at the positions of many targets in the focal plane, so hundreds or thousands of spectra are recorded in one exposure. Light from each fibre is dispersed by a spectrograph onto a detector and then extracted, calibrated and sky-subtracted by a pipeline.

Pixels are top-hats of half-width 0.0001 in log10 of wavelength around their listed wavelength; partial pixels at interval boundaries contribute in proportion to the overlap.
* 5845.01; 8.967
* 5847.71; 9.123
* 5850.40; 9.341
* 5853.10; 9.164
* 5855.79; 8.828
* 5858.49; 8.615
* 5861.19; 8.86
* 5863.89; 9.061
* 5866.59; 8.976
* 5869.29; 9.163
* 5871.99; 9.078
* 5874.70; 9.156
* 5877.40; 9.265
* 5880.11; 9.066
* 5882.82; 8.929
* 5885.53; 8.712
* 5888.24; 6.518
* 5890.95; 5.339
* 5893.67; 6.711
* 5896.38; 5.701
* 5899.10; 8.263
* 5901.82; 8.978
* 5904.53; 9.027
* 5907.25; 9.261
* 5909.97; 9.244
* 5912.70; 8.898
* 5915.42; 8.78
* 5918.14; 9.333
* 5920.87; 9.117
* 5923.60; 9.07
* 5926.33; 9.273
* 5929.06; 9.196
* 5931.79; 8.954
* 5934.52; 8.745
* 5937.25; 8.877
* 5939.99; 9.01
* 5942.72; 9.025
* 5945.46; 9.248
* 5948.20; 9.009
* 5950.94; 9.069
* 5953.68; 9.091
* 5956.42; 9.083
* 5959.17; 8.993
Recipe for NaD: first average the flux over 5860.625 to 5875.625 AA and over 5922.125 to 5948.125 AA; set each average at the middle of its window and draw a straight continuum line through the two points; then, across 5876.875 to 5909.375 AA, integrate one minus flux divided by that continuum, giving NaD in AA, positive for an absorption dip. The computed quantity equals 3.9 AA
